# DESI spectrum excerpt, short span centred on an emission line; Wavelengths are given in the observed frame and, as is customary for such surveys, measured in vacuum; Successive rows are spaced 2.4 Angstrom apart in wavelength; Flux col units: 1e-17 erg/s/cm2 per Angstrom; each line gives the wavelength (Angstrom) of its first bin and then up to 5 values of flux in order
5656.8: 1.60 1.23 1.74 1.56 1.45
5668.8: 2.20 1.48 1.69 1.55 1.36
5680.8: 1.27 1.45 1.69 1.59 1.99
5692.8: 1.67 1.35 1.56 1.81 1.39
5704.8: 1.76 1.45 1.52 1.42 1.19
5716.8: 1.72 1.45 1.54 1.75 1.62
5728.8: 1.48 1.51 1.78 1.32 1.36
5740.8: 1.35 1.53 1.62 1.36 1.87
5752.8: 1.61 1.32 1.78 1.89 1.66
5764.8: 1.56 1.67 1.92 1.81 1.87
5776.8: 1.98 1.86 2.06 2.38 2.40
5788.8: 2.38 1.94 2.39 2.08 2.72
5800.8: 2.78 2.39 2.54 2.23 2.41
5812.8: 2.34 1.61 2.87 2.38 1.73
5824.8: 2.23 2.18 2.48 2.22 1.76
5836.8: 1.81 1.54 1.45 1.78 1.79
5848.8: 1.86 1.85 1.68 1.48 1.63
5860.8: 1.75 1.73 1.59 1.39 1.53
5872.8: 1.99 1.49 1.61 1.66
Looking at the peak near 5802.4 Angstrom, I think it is Mg II 2798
